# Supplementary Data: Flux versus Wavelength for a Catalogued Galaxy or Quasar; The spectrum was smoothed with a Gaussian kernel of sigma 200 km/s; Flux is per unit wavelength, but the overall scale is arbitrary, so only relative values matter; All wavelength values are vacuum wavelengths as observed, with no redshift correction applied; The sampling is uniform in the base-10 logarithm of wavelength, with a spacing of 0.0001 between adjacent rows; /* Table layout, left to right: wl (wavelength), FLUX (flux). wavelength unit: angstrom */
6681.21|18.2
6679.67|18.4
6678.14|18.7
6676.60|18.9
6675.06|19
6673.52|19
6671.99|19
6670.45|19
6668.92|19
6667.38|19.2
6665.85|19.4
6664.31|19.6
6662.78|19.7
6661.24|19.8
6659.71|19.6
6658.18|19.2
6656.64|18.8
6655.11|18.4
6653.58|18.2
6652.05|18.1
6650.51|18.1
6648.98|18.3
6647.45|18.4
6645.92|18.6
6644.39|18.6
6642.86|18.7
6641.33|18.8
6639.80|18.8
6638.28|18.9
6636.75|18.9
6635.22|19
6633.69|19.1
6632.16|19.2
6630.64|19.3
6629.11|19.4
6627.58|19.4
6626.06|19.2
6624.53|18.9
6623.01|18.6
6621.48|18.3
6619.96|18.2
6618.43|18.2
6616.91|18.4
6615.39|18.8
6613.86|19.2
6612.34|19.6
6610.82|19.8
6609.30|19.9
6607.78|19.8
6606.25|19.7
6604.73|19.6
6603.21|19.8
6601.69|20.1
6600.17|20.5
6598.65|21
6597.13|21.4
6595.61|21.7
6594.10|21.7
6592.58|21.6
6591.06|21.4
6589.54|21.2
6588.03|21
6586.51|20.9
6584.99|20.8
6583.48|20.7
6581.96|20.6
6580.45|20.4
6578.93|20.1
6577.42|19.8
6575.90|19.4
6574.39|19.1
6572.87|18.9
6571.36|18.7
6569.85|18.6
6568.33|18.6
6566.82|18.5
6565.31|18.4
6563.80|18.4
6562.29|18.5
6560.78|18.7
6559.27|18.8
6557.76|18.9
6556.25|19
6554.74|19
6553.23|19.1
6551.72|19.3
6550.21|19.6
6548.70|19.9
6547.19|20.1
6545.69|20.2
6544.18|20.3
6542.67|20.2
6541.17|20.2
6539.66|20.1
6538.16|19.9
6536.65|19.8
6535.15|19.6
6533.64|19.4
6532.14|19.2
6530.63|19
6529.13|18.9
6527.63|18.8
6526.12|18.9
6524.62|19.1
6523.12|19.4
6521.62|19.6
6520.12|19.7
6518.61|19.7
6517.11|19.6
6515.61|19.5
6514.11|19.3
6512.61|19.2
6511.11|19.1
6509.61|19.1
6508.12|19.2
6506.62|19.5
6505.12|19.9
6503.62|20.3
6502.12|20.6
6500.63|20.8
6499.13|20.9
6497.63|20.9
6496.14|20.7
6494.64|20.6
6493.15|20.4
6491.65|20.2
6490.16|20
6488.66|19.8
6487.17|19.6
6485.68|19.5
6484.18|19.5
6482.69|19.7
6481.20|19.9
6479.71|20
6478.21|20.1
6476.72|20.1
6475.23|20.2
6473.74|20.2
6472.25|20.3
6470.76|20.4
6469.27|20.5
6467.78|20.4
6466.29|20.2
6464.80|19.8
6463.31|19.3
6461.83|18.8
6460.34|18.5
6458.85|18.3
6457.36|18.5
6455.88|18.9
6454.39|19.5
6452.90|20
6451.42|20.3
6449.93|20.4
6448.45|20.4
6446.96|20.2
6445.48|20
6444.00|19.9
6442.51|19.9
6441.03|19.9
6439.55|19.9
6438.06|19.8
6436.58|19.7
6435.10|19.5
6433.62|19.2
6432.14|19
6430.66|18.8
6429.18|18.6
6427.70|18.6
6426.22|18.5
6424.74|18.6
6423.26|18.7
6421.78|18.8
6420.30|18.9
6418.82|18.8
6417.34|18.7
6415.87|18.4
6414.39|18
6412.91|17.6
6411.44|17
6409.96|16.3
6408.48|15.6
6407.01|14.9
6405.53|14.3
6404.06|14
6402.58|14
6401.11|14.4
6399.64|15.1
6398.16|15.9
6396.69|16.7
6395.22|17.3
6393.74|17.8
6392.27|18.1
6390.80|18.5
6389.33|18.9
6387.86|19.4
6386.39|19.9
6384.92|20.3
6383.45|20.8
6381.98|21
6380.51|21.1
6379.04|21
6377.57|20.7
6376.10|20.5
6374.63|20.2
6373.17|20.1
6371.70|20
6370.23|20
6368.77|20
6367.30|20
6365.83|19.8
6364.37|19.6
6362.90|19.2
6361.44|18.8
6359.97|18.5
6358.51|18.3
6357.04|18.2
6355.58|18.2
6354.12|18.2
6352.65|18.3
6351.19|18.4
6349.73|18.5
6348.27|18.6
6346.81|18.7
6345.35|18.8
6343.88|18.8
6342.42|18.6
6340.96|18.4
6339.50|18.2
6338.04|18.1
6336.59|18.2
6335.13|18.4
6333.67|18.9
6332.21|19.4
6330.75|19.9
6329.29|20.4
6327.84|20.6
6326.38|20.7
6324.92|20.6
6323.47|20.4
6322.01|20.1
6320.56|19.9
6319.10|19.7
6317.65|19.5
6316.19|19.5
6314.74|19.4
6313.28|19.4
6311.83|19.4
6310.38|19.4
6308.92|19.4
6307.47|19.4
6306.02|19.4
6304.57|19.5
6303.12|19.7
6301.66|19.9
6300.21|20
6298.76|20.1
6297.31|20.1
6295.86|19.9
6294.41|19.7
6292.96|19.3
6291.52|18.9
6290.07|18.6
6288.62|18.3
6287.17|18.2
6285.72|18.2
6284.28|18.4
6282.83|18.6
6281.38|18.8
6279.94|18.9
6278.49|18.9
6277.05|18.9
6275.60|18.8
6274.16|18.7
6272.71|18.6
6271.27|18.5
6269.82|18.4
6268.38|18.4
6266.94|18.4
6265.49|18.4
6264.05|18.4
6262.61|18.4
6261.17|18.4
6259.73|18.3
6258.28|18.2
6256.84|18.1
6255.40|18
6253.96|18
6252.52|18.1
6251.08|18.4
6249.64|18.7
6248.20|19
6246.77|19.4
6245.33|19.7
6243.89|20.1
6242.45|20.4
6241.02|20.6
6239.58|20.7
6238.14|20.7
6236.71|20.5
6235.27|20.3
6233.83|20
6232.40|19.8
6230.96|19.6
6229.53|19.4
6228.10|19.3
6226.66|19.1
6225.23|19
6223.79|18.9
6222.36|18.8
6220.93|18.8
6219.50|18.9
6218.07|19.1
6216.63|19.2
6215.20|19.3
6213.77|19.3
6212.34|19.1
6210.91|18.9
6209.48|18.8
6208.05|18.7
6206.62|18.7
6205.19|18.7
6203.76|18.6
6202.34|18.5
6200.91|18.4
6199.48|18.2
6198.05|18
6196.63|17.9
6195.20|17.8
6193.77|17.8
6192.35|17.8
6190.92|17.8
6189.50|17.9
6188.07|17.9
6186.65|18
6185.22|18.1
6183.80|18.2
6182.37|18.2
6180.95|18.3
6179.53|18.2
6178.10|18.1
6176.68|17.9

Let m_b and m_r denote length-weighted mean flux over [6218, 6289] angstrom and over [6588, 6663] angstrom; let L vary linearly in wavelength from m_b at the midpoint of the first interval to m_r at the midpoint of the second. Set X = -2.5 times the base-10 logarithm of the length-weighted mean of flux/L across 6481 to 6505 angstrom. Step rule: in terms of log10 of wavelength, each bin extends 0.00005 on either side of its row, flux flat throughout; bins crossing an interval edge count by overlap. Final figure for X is -0.05 mag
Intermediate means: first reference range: 19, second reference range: 19.4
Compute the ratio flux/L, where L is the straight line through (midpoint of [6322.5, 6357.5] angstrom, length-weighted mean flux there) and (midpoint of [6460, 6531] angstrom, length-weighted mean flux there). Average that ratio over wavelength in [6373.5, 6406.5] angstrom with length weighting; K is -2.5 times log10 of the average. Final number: 0.06 mag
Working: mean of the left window 19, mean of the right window 19.8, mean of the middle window 18.2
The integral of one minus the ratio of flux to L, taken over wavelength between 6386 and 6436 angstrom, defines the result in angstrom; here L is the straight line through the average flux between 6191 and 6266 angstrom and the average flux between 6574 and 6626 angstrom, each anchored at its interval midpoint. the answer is 4.9 angstrom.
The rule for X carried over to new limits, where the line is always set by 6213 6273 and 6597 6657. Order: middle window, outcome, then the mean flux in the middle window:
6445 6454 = -0.06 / 20.2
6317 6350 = -0.01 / 19.3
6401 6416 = 0.20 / 15.8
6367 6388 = -0.07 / 20.4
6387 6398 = 0.06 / 18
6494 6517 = -0.05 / 20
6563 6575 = 0.03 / 18.6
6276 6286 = 0.02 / 18.7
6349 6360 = 0.04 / 18.3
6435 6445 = -0.04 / 19.8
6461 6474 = -0.05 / 20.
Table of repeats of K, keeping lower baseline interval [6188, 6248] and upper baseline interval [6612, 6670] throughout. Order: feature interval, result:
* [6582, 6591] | -0.11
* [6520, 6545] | -0.03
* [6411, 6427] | 0.03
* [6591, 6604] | -0.11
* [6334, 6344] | 0.04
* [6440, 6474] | -0.04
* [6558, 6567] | 0.02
